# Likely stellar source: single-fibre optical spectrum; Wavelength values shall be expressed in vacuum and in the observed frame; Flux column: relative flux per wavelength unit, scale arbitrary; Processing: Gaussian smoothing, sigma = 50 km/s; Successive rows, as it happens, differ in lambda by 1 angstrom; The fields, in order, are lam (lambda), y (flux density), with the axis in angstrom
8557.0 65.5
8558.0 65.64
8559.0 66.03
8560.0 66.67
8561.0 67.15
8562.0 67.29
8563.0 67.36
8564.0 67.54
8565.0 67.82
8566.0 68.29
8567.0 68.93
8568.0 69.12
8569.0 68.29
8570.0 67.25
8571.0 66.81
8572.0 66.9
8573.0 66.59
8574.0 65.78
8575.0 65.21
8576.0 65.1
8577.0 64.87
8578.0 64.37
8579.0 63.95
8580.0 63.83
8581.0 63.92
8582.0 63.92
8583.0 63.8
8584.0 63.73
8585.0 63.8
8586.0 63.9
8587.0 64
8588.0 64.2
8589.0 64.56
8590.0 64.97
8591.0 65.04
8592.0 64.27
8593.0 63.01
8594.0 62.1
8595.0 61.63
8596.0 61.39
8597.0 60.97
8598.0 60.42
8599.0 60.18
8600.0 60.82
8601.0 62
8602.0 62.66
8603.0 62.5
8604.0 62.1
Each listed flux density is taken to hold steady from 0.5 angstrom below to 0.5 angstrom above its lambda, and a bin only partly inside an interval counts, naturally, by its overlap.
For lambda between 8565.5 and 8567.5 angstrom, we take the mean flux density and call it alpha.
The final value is 68.6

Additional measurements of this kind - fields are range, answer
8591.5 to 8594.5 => 63.1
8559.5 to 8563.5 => 67.1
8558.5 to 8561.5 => 66.6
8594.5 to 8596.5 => 61.5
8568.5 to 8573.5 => 67.2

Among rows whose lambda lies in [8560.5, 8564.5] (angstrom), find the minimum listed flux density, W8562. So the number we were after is 67.15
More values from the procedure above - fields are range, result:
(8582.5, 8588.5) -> 63.73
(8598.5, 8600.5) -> 60.18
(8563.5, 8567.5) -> 67.54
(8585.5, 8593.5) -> 63.01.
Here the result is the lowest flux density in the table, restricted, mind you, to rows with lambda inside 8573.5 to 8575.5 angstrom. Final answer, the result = 65.21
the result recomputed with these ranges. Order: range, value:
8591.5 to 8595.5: 61.63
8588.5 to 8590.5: 64.56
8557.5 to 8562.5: 65.64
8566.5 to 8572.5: 66.81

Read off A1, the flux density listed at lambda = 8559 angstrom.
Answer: 66.03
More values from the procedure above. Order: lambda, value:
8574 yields 65.78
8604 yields 62.1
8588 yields 64.2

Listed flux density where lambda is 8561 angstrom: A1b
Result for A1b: 67.15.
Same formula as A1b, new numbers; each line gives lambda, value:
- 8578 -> 64.37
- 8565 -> 67.82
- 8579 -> 63.95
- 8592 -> 64.27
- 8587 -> 64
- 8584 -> 63.73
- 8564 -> 67.54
